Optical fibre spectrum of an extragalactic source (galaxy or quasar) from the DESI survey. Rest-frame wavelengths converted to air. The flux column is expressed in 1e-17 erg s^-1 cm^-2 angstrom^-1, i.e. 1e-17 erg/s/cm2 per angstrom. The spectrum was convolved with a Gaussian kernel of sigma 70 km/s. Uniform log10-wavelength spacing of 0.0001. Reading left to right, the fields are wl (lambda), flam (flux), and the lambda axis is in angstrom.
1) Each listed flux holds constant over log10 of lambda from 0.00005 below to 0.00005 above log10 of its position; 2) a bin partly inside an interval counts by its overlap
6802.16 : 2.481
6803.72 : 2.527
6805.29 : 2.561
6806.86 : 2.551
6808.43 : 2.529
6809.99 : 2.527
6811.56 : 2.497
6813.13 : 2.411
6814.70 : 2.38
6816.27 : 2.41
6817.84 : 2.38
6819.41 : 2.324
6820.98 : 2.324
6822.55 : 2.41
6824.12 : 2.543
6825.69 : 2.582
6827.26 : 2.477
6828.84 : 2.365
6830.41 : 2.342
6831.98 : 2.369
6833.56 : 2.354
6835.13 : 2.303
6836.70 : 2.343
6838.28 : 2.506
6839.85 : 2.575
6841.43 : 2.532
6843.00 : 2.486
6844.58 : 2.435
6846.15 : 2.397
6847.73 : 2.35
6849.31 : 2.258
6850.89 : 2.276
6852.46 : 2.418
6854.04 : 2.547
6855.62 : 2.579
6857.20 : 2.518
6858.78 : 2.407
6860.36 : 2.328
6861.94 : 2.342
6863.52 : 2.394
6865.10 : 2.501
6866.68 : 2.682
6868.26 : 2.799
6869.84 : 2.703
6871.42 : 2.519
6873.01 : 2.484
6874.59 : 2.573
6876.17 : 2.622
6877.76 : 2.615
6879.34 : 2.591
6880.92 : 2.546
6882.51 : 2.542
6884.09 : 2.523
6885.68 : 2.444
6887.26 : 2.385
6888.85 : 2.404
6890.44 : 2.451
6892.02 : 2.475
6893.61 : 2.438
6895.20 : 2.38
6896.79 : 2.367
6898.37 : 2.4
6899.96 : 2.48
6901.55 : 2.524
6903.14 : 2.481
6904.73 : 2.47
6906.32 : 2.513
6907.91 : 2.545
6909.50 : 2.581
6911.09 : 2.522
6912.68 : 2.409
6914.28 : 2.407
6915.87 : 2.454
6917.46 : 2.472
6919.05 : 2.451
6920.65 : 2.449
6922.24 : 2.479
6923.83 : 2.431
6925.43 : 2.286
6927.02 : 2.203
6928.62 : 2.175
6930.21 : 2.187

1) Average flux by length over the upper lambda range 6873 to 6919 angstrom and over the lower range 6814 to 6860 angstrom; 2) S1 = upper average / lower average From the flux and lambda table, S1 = 1.03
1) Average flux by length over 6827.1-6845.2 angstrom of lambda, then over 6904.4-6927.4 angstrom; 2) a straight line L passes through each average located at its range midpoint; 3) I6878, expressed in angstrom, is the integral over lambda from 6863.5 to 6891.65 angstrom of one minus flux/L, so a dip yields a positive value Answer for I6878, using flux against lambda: -1.3 angstrom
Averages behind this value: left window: 2.42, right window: 2.45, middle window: 2.55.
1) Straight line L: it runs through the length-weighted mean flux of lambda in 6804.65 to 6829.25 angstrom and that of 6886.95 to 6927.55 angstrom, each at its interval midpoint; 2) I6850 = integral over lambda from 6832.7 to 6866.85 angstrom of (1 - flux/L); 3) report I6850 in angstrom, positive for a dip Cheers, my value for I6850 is 0.3 angstrom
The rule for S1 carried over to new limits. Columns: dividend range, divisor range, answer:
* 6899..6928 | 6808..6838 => 1.02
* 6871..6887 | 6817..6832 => 1.05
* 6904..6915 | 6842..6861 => 1.03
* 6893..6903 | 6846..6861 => 1.01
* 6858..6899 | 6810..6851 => 1.04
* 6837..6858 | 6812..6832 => 1.02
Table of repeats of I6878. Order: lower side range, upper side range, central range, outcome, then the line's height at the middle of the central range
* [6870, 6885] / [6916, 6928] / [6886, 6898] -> 0.4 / 2.51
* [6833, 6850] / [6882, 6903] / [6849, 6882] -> -1.1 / 2.43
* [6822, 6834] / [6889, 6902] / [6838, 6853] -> 0.1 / 2.43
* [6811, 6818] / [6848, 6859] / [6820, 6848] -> -0.1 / 2.42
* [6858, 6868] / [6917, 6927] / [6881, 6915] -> -0.5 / 2.43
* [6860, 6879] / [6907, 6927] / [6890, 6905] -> 0.3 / 2.49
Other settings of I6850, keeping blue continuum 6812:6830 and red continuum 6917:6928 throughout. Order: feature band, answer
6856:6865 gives 0.0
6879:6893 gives -0.5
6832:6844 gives -0.1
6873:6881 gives -0.6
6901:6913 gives -0.6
